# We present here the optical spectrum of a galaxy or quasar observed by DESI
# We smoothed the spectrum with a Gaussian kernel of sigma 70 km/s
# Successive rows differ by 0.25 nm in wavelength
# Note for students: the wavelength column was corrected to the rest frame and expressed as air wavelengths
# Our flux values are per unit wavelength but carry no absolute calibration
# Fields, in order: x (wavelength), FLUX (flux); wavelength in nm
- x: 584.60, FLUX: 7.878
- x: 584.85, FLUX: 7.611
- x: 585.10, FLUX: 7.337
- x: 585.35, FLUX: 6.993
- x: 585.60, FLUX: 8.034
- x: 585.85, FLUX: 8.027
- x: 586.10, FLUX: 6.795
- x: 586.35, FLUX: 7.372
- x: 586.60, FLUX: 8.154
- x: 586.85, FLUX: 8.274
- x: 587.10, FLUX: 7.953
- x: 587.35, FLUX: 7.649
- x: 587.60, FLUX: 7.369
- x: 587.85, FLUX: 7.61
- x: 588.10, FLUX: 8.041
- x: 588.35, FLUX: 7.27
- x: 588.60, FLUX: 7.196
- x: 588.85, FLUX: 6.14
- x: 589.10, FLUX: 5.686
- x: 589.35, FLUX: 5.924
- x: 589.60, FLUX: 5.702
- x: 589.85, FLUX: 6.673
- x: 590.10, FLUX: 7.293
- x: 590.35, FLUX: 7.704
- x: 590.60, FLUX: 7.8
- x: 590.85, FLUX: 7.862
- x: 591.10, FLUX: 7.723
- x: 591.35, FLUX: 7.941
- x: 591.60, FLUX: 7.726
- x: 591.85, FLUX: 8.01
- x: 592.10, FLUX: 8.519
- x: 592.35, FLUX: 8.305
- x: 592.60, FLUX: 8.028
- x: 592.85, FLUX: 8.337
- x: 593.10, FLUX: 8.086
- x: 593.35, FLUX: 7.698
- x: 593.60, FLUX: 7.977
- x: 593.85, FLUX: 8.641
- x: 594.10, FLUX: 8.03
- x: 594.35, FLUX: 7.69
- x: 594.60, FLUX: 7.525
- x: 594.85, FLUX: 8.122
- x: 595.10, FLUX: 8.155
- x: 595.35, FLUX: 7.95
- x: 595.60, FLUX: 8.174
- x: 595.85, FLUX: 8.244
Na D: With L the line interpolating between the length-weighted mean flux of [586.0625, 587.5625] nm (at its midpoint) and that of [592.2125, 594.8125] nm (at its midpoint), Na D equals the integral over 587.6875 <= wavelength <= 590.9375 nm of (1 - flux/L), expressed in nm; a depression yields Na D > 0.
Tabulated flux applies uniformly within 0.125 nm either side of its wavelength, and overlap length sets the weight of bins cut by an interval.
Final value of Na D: 0.36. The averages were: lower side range 7.73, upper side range 8.04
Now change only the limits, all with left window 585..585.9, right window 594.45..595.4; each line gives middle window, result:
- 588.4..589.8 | 0.27 nm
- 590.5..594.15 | -0.10 nm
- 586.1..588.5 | -0.02 nm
